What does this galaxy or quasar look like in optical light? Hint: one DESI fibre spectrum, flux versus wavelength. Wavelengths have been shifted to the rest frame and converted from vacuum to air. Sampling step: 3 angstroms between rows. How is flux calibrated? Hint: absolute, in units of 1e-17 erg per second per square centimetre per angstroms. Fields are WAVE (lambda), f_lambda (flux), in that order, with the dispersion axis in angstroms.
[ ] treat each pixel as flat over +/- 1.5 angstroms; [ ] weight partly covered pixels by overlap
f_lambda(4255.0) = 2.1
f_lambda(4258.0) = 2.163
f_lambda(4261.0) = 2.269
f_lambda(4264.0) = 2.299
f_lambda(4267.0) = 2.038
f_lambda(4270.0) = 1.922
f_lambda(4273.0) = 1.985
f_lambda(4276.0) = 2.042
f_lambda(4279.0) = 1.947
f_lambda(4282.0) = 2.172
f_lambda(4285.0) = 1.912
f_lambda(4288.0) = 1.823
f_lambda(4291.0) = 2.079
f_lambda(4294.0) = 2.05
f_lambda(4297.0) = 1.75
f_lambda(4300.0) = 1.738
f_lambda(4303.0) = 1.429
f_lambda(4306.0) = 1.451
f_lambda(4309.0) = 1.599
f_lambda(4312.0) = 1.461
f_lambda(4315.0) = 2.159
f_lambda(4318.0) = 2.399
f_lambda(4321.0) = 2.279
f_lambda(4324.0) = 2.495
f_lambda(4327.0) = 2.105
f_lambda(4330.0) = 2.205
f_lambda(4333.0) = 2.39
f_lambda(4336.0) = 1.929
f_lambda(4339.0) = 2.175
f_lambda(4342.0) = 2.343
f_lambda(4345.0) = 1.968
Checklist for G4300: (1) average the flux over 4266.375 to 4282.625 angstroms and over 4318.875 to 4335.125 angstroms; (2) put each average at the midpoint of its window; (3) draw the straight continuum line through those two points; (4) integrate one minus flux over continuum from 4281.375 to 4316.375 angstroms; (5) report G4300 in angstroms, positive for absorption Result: 5.6 angstroms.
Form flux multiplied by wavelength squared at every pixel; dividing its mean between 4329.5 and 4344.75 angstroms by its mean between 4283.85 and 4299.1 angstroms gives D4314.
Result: 1.17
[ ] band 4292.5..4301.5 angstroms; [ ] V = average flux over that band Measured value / 1.85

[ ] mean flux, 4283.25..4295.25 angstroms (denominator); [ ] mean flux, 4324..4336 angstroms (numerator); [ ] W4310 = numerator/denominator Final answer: 1.1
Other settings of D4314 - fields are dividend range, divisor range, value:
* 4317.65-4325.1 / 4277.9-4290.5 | 1.23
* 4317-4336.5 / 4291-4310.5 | 1.35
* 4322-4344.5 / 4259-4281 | 1.10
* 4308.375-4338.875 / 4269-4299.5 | 1.10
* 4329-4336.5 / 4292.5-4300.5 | 1.21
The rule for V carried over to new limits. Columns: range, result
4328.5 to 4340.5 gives 2.17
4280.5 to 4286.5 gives 2.04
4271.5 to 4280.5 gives 1.99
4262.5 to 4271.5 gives 2.09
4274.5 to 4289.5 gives 1.98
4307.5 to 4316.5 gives 1.74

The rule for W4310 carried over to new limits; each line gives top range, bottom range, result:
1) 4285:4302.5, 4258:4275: 0.88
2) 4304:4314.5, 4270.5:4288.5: 0.79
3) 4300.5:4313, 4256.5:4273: 0.71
